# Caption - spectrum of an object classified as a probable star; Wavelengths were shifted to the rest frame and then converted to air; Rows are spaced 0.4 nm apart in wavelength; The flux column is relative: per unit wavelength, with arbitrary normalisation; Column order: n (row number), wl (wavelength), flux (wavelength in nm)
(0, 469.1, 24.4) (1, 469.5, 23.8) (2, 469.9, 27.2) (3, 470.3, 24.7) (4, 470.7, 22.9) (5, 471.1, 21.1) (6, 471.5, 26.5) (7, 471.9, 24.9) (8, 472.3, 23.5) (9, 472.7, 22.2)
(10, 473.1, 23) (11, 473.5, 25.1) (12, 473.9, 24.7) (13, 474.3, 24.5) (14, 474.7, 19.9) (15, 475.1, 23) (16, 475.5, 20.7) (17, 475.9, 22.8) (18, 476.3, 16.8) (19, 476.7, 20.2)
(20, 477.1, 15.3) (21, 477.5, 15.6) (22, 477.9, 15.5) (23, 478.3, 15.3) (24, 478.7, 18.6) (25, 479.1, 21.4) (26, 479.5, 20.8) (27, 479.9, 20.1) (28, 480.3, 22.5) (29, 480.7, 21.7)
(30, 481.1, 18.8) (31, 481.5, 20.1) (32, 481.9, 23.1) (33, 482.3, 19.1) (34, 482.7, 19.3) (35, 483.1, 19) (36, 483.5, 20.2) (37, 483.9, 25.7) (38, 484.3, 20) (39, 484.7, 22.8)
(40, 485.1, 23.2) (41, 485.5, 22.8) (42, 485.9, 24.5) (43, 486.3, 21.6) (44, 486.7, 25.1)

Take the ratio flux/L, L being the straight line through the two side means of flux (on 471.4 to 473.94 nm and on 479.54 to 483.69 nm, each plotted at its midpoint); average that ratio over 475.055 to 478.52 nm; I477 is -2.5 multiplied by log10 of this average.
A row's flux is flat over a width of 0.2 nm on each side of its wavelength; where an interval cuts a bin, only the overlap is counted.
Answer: 0.23 mag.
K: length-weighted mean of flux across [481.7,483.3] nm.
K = 20.1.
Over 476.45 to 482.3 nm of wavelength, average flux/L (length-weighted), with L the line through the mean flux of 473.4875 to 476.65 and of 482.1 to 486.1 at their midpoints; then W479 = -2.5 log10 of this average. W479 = 0.14 mag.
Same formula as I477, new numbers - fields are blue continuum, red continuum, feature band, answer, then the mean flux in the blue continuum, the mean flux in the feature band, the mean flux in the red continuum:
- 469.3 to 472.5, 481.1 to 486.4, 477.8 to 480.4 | 0.17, 24.3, 19.2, 21.5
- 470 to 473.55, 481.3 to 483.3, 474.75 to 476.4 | 0.07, 23.8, 21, 20.1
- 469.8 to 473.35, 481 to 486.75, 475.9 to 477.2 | 0.24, 23.9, 18.4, 21.6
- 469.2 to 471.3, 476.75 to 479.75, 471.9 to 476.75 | -0.08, 24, 22.4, 17.7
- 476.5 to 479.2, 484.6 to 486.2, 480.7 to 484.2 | 0.01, 17.3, 20.7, 23.2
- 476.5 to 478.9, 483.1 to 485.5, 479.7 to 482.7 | -0.06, 16.8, 20.7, 22.1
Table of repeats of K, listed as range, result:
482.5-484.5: 20.8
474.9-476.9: 20.7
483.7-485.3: 22.9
